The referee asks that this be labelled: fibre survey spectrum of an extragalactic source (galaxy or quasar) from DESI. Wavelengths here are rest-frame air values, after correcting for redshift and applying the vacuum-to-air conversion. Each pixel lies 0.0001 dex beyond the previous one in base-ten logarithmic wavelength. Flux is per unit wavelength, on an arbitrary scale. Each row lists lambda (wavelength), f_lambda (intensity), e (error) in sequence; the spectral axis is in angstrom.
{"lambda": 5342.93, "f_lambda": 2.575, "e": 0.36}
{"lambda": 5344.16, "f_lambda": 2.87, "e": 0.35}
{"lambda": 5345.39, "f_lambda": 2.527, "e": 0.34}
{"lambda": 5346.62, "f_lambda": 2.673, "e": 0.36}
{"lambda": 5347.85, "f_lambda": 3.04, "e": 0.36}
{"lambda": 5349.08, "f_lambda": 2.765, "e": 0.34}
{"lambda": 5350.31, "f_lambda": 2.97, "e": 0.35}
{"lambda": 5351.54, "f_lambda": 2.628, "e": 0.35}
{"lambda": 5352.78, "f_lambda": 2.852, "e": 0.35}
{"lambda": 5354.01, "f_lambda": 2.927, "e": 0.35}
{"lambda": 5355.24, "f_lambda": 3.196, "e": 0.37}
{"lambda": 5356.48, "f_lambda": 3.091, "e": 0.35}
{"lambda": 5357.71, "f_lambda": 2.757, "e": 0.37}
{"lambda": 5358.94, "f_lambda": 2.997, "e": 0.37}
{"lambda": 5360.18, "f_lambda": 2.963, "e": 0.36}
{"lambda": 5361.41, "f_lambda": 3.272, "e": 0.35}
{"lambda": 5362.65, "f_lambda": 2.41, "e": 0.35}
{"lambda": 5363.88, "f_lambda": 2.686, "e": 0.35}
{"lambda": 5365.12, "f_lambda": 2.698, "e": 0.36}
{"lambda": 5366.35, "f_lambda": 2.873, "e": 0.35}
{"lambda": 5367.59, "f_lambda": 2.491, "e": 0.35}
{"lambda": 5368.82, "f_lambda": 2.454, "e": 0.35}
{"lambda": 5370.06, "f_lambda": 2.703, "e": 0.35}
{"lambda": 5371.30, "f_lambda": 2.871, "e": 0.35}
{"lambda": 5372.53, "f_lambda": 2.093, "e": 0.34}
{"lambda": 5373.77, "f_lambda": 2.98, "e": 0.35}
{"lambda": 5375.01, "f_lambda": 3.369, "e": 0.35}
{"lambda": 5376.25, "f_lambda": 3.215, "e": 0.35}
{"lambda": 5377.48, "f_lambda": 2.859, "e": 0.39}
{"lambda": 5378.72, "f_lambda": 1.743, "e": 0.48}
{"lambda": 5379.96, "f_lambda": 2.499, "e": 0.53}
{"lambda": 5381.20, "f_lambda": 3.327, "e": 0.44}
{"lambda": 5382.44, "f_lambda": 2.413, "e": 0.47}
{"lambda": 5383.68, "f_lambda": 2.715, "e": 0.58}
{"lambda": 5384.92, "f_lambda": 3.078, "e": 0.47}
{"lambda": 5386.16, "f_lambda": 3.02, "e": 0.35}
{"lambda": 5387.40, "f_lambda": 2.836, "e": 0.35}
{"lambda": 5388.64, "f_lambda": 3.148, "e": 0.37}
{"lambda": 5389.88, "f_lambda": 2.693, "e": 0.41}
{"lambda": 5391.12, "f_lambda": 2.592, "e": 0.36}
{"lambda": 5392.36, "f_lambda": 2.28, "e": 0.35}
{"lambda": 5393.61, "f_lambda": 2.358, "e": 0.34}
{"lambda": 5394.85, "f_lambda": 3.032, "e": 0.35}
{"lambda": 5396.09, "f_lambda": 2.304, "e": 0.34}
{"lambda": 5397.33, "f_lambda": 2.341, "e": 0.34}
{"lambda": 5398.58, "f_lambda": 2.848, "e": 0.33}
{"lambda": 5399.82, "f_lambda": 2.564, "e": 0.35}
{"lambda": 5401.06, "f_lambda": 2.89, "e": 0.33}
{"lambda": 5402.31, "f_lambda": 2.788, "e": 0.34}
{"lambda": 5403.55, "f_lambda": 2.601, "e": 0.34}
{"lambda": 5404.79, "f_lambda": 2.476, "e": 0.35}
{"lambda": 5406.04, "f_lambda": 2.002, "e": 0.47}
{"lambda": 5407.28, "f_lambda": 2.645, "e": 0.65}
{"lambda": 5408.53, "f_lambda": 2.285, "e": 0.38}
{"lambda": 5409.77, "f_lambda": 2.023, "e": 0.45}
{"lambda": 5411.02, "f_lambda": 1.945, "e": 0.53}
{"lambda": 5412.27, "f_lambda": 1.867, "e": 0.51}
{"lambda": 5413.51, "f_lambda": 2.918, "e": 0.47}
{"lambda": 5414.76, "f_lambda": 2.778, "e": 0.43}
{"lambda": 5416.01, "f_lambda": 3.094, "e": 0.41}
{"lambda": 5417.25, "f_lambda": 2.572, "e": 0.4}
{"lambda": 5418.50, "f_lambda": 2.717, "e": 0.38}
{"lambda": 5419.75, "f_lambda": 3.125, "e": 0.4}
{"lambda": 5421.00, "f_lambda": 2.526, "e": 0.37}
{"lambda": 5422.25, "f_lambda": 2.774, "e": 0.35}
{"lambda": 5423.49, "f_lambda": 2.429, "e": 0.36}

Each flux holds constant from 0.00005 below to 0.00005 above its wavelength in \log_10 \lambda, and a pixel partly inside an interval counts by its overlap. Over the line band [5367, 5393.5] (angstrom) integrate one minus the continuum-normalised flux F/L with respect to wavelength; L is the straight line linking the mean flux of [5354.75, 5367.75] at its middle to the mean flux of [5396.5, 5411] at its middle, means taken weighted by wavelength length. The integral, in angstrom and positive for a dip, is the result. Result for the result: -0.4 angstrom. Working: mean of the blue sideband 2.87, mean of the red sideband 2.47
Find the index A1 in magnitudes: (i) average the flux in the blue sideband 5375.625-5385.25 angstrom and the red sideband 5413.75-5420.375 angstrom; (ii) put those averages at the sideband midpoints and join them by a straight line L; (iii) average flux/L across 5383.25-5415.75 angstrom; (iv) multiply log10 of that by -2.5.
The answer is 0.08 mag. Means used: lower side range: 2.72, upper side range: 2.86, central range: 2.58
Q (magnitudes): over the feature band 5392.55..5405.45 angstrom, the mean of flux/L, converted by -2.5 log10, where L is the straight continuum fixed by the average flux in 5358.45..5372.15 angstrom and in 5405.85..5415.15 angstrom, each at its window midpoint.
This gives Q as -0.08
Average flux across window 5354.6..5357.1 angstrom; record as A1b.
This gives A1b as 3.14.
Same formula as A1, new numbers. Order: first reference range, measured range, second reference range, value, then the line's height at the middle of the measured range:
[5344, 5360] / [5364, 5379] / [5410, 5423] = 0.03 mag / 2.79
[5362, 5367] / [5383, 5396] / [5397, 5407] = -0.06 mag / 2.6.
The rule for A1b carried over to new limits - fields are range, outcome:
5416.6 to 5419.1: 2.65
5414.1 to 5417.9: 2.81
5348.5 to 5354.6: 2.83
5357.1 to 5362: 3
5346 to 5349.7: 2.83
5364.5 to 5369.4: 2.63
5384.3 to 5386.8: 3.05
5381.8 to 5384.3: 2.57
